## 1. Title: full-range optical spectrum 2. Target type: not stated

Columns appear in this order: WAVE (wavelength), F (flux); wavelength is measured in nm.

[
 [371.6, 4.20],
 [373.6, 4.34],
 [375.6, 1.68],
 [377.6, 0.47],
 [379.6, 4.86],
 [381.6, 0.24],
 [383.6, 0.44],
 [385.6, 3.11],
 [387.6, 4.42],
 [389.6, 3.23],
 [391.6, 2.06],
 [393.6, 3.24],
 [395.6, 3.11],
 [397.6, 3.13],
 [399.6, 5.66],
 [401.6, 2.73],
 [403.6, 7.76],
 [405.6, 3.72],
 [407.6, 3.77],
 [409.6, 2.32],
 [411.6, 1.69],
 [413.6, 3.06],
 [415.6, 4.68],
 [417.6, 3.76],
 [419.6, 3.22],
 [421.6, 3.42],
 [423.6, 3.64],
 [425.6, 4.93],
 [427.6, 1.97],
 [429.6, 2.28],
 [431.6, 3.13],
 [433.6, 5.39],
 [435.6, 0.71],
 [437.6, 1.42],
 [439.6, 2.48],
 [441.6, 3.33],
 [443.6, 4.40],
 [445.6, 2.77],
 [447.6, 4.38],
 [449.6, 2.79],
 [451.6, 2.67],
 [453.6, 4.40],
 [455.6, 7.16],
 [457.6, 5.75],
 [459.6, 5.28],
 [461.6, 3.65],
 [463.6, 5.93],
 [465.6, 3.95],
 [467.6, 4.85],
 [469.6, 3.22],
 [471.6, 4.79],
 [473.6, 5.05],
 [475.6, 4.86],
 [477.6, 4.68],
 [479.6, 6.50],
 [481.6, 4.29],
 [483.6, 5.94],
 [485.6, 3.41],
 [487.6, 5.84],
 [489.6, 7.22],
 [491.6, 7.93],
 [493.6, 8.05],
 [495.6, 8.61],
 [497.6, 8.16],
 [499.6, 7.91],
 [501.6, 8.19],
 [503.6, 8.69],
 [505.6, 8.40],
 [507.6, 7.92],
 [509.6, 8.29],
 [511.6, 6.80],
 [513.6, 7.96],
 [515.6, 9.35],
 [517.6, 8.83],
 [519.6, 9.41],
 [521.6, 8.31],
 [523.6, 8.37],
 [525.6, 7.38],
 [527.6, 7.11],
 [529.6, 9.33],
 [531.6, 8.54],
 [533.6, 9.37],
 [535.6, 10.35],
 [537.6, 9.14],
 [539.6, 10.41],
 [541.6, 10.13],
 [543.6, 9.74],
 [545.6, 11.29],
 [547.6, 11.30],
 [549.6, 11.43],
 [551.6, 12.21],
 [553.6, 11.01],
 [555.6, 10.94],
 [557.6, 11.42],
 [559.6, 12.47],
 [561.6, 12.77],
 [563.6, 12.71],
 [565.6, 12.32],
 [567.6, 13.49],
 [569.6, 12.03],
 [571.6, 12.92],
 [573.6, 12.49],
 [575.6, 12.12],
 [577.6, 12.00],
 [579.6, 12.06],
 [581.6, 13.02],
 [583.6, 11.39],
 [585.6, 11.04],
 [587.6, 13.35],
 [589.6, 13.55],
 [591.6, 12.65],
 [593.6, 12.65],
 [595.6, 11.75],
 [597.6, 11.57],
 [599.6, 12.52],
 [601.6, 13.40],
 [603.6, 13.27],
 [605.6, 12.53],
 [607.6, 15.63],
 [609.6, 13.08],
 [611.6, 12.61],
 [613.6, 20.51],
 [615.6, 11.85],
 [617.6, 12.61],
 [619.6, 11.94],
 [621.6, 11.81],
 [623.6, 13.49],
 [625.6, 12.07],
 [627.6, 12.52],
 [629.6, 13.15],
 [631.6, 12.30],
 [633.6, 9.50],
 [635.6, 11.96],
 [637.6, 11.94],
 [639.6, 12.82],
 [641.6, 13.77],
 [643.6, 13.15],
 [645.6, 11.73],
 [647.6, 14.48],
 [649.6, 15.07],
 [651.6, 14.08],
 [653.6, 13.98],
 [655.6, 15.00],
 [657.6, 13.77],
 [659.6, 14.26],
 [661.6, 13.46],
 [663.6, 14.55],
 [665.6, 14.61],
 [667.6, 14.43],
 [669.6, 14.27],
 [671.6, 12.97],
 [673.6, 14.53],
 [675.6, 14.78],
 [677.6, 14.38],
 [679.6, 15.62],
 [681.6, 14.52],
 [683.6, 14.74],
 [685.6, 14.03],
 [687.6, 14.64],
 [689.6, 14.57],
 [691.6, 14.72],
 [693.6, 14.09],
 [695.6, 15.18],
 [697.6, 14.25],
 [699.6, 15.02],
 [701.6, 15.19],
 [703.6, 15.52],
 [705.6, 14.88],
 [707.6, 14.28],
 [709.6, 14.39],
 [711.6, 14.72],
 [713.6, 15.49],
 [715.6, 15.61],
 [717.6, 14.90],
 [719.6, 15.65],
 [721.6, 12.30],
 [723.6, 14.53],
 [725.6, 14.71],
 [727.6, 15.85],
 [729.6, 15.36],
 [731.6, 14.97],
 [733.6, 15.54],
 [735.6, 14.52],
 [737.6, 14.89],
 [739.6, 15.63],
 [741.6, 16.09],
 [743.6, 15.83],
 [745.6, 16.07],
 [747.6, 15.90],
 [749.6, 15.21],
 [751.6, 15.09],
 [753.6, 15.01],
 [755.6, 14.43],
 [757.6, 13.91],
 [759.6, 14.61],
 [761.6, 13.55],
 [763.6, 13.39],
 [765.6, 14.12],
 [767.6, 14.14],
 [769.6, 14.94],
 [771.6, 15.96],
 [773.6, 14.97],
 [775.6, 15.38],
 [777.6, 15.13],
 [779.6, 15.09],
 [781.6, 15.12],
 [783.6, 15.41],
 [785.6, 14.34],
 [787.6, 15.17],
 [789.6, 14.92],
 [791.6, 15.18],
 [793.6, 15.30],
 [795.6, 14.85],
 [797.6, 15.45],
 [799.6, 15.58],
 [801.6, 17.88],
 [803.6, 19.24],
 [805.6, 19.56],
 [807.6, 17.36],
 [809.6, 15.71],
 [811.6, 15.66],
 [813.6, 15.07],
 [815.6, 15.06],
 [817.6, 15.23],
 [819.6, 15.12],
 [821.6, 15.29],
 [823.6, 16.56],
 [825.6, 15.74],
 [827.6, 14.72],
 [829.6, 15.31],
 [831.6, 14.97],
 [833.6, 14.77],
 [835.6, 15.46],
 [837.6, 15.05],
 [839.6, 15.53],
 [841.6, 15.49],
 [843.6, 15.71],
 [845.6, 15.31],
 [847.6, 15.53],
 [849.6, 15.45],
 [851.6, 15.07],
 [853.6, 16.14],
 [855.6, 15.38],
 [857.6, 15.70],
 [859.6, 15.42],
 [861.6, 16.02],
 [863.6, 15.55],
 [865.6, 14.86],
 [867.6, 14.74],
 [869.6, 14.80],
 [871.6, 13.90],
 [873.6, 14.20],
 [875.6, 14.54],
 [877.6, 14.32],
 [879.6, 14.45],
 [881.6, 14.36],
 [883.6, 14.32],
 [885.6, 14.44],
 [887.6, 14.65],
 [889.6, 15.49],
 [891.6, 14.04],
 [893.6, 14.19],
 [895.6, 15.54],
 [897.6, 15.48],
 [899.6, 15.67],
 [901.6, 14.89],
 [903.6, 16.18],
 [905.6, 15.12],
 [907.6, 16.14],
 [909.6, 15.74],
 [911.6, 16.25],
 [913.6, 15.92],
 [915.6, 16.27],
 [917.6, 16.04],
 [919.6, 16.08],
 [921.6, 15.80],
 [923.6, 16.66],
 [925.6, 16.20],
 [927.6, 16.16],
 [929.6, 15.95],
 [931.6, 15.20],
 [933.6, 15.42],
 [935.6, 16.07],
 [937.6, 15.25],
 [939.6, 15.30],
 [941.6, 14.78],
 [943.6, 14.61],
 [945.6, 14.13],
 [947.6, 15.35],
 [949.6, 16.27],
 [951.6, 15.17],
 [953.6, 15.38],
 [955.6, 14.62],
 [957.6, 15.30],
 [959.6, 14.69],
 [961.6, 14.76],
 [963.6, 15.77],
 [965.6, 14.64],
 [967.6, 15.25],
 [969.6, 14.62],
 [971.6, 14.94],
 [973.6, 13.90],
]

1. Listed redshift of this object 0.224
